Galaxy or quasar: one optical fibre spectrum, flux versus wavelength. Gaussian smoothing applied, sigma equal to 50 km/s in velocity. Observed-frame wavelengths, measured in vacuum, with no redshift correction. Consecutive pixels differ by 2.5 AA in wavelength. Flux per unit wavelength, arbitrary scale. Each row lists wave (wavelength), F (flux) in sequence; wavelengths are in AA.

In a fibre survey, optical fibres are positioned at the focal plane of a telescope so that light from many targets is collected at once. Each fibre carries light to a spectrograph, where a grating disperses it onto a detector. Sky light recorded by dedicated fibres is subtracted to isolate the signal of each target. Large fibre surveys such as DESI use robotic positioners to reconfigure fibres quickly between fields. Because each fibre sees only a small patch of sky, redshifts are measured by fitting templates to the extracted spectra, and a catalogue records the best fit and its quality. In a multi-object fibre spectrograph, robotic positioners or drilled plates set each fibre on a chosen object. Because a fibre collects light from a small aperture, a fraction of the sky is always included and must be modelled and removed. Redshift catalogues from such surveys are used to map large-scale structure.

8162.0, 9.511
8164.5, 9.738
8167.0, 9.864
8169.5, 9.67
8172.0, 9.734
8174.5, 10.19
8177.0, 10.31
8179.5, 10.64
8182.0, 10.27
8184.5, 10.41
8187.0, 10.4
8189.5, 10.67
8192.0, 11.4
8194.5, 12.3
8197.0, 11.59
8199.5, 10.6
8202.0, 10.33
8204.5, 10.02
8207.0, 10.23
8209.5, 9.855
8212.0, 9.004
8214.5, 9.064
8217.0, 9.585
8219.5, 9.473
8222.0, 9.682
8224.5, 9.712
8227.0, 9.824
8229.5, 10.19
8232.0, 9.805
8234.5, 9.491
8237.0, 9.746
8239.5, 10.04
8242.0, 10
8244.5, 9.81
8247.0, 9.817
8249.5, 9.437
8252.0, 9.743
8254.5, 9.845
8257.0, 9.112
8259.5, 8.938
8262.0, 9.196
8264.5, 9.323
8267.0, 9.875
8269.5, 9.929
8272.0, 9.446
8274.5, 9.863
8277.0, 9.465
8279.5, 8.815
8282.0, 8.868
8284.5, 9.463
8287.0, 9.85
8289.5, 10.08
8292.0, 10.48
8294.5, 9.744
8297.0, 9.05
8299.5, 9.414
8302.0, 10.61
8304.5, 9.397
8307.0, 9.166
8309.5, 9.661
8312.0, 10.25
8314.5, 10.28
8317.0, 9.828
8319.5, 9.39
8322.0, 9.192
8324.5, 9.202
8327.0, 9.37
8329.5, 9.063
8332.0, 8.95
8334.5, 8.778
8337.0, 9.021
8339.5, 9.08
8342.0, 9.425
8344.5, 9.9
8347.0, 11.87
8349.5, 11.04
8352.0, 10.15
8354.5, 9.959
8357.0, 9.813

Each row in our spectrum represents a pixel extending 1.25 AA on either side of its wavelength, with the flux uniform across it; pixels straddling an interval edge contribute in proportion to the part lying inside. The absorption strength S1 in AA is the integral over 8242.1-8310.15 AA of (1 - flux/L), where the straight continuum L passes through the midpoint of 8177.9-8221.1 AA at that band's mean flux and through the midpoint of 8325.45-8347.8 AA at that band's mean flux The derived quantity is 1.8 AA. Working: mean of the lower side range 10.3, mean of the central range 9.58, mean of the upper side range 9.44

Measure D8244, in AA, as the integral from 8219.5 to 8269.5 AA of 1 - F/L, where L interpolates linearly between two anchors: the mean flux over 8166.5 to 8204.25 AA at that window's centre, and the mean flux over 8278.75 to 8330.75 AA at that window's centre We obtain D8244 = 2.0 AA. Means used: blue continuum 10.6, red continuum 9.59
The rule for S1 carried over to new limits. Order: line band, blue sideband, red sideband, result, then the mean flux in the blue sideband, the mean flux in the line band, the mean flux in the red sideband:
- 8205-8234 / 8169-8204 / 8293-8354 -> 1.97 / 10.6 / 9.68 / 9.67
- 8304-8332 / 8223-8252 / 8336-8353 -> 1.42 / 9.8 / 9.5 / 10.1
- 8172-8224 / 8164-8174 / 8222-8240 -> -2.56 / 9.79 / 10.3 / 9.81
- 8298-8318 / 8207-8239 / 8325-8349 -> -0.53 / 9.65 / 9.82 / 9.53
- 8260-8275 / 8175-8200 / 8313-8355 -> 0.95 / 10.8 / 9.56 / 9.67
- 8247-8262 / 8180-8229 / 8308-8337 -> 0.71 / 10.2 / 9.43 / 9.43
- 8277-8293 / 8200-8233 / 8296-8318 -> 0.30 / 9.77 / 9.57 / 9.75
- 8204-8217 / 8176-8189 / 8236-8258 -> 0.66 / 10.4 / 9.61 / 9.73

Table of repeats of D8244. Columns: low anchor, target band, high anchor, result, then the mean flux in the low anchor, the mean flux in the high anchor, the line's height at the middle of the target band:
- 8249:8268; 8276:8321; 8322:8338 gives -2.1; 9.43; 9.07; 9.23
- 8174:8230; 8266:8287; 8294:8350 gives 0.8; 10.3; 9.62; 9.86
